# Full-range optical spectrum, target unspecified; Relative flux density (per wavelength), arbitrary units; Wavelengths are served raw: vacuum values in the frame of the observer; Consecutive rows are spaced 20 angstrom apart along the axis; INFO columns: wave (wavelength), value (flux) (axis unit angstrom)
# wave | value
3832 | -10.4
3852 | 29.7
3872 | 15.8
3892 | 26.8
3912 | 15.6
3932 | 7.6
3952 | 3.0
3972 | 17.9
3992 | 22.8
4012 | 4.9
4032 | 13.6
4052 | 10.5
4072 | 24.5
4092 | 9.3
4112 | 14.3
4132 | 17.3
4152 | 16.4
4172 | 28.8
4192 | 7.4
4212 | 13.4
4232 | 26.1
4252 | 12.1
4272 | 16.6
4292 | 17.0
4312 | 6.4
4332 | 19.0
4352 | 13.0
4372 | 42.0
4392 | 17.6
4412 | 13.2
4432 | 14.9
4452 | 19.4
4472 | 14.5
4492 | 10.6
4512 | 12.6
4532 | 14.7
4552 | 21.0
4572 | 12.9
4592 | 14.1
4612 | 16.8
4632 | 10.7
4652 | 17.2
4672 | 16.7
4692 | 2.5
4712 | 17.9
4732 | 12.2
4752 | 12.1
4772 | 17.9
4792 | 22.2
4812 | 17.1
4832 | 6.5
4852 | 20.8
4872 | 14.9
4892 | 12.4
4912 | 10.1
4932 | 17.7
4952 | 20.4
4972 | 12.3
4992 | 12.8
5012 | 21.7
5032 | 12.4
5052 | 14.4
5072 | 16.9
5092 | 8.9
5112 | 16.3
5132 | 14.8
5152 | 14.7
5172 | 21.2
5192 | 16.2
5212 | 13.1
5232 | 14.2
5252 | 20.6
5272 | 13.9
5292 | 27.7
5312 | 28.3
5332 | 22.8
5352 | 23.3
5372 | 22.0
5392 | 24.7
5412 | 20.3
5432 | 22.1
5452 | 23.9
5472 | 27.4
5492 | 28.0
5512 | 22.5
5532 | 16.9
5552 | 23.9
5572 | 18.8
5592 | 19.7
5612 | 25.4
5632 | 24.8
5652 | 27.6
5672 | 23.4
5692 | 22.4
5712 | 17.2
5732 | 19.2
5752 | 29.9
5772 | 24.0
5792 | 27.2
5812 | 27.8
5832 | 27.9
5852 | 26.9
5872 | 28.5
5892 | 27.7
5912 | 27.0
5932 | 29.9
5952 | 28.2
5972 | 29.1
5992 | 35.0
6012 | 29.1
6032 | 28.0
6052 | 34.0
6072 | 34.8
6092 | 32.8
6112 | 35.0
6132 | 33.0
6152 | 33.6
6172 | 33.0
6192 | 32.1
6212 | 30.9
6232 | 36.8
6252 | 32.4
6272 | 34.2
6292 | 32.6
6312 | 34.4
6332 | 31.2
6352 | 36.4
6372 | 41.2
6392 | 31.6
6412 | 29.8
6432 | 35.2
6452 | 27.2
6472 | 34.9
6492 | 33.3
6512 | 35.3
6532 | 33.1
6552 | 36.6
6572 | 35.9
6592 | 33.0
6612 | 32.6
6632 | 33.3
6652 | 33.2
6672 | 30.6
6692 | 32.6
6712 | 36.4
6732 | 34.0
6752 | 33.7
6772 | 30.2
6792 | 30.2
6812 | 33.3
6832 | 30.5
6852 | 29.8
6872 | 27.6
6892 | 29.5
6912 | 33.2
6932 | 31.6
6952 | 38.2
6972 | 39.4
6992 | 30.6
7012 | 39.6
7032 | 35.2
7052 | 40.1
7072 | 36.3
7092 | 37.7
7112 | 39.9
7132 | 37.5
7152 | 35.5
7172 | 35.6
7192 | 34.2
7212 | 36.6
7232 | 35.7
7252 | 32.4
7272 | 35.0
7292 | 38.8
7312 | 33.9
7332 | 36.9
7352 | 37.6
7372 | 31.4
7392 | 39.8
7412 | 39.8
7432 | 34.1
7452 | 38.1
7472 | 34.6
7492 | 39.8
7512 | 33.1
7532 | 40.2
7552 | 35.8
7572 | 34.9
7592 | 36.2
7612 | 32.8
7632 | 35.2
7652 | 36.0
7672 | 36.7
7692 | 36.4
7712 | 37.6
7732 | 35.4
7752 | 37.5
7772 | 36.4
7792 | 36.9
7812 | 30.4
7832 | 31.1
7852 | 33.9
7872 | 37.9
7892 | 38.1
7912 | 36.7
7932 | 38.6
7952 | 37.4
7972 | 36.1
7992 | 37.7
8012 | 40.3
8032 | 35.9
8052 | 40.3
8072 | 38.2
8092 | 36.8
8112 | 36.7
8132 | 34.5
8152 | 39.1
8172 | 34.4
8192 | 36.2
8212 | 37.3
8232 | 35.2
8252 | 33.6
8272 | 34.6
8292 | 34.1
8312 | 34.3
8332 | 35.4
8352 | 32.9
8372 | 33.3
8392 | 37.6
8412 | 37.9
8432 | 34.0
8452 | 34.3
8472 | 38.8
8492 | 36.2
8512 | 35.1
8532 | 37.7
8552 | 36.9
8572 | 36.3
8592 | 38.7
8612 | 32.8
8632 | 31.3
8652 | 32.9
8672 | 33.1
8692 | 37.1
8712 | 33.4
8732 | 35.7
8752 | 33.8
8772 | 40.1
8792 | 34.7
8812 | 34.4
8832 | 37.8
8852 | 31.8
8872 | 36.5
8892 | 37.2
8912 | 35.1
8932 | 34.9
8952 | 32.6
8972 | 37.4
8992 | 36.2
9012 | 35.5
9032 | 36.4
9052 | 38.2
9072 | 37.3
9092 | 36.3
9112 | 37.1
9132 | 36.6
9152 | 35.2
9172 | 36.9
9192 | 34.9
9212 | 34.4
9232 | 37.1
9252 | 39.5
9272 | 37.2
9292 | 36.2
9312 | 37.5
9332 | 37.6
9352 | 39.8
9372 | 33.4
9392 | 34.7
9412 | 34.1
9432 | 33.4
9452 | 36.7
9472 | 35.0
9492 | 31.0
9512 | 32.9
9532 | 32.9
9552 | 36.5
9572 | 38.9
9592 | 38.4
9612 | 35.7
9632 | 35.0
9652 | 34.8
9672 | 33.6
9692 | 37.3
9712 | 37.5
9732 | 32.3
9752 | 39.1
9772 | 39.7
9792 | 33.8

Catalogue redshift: 0.33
